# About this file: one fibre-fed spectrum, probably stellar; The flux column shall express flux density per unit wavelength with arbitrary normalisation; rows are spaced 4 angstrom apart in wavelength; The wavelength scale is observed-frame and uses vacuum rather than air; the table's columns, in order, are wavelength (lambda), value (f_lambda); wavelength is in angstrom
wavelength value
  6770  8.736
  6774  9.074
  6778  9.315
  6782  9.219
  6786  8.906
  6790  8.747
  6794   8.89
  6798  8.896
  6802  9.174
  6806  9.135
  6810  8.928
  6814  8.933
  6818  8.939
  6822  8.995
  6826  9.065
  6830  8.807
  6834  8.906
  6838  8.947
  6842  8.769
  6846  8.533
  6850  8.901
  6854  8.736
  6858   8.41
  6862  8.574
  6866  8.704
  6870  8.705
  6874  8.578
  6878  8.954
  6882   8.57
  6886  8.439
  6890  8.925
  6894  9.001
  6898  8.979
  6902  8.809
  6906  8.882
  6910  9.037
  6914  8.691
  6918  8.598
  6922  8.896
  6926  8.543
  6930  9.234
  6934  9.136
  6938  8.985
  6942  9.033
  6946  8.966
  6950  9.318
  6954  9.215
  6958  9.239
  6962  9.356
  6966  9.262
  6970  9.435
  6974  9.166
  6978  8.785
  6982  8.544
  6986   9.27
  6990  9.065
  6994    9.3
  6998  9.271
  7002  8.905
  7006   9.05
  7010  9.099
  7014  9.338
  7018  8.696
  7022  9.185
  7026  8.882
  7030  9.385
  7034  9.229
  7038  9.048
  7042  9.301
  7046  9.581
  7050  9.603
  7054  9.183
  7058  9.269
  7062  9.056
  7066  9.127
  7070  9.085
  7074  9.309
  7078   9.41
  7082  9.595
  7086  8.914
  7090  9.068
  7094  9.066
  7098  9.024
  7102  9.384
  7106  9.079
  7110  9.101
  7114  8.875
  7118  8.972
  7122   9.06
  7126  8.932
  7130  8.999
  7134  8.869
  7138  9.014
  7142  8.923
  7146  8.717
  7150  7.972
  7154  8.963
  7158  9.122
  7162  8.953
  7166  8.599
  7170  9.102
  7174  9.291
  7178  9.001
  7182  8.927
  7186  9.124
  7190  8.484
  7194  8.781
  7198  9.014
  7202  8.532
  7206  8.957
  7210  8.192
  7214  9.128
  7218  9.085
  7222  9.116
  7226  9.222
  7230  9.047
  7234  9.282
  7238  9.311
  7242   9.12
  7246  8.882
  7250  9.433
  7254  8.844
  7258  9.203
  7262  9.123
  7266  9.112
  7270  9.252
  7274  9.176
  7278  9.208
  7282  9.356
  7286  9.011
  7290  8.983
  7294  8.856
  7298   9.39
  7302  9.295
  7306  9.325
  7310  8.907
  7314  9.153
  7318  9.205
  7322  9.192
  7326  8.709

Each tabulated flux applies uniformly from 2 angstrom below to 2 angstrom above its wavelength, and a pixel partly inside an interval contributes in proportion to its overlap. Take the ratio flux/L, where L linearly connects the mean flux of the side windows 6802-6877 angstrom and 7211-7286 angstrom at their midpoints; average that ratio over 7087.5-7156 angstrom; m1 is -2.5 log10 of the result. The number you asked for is 0.012 mag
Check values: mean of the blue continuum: 8.82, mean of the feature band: 8.94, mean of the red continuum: 9.14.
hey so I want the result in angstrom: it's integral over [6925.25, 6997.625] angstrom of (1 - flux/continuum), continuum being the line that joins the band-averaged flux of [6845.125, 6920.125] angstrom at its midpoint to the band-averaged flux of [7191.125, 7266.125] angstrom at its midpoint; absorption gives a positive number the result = -2.6 angstrom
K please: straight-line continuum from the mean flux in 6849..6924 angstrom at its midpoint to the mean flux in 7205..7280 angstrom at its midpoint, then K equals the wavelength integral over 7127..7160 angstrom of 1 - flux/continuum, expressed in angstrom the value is 0.6 angstrom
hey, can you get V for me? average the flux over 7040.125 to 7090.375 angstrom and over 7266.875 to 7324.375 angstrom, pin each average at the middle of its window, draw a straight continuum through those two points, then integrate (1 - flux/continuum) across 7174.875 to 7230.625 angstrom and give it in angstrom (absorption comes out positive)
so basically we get 1.8 angstrom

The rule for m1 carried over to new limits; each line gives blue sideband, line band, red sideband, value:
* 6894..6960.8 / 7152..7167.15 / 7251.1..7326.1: 0.02 mag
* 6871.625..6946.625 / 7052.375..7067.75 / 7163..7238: -0.03 mag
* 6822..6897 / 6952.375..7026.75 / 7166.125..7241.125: -0.03 mag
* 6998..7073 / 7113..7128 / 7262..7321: 0.02 mag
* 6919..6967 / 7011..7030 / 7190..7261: 0.00 mag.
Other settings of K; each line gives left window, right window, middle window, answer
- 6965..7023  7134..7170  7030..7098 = -2.1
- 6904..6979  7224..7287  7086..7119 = 0.1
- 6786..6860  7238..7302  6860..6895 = 0.8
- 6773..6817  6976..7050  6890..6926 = 0.9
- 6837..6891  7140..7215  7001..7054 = -2.6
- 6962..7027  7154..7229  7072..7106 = -0.8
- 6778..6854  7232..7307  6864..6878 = 0.4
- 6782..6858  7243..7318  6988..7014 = -0.4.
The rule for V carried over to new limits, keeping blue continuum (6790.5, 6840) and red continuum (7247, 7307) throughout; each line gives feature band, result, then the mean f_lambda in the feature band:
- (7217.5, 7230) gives 0.0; 9.13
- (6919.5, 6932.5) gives 0.2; 8.89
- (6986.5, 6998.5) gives -0.2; 9.21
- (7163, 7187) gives 0.3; 9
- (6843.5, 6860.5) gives 0.6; 8.65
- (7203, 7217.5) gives 0.6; 8.78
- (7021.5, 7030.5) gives -0.1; 9.11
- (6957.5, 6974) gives -0.5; 9.31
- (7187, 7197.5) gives 0.5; 8.73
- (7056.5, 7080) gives -0.4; 9.21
